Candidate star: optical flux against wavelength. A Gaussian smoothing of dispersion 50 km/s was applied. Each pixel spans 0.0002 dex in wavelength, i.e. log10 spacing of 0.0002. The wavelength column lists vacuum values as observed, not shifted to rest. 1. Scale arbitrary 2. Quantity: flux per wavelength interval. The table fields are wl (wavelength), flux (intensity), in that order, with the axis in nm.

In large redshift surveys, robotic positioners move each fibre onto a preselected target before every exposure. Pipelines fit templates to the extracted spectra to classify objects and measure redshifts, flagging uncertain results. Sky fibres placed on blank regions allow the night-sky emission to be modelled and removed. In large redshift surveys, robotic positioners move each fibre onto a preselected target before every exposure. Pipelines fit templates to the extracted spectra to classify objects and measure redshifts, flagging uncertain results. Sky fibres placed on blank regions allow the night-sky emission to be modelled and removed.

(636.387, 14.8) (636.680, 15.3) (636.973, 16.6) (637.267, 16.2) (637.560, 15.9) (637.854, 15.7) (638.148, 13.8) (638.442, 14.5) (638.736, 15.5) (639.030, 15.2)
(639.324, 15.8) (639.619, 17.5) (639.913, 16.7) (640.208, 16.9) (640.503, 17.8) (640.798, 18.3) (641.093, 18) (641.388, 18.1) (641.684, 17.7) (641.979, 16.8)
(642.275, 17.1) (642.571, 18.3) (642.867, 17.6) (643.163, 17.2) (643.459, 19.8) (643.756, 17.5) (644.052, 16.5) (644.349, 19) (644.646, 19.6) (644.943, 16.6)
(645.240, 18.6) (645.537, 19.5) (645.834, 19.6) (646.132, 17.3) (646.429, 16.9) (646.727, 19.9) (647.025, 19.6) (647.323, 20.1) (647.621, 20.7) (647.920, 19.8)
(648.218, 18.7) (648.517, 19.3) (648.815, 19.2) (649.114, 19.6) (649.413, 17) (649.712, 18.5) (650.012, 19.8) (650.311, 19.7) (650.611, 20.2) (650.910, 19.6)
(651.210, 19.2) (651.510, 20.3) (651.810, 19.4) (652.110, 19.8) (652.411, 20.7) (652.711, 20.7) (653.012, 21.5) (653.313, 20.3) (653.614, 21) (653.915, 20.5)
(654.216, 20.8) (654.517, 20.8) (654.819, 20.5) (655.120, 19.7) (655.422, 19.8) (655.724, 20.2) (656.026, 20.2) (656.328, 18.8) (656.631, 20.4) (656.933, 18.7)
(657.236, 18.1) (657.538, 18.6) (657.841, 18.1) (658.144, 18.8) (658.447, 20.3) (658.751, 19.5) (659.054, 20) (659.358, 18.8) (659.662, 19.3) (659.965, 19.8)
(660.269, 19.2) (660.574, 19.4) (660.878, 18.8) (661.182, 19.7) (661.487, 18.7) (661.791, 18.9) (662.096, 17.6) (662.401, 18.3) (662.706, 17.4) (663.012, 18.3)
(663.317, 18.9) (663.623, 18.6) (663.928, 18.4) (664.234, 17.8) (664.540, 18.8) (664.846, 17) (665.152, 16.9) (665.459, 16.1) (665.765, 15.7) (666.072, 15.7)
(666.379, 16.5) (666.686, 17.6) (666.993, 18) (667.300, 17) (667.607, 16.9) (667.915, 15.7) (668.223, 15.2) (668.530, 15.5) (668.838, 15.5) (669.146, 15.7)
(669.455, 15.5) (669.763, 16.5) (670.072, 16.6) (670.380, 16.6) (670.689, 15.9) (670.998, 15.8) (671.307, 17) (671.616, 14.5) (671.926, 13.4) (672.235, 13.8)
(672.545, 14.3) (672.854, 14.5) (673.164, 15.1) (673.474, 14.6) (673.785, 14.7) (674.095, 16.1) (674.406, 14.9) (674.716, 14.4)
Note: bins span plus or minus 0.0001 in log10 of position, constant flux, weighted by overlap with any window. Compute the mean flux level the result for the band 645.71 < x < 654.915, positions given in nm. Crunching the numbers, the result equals 19.7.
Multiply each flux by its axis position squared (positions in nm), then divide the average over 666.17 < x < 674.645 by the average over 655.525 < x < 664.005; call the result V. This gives 0.9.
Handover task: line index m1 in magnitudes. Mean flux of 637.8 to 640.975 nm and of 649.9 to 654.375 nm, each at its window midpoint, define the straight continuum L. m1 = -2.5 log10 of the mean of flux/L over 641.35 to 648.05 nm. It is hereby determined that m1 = -0.03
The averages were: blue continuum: 16.2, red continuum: 20.2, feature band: 18.4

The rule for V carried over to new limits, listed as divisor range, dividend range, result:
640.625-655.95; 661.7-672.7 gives 0.92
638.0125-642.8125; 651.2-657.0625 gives 1.26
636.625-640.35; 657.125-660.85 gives 1.29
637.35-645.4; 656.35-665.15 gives 1.16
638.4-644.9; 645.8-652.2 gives 1.13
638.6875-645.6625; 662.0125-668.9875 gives 1.04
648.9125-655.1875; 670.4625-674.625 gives 0.80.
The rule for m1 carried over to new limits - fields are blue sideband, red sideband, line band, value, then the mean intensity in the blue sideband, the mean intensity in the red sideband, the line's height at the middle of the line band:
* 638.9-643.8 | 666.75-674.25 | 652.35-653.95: -0.239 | 17.4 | 15.6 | 16.7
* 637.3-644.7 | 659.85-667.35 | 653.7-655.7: -0.159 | 17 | 18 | 17.6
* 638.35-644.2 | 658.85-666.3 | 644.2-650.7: -0.093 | 17.2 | 18.2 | 17.5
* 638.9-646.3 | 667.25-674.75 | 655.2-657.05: -0.184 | 17.7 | 15.4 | 16.6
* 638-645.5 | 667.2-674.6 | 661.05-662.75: -0.156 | 17.3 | 15.5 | 16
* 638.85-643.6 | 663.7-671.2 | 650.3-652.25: -0.157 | 17.4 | 16.6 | 17.1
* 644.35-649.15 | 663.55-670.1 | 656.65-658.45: -0.060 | 19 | 16.7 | 17.8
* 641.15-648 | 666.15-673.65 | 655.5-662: -0.140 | 18.4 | 15.7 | 16.9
